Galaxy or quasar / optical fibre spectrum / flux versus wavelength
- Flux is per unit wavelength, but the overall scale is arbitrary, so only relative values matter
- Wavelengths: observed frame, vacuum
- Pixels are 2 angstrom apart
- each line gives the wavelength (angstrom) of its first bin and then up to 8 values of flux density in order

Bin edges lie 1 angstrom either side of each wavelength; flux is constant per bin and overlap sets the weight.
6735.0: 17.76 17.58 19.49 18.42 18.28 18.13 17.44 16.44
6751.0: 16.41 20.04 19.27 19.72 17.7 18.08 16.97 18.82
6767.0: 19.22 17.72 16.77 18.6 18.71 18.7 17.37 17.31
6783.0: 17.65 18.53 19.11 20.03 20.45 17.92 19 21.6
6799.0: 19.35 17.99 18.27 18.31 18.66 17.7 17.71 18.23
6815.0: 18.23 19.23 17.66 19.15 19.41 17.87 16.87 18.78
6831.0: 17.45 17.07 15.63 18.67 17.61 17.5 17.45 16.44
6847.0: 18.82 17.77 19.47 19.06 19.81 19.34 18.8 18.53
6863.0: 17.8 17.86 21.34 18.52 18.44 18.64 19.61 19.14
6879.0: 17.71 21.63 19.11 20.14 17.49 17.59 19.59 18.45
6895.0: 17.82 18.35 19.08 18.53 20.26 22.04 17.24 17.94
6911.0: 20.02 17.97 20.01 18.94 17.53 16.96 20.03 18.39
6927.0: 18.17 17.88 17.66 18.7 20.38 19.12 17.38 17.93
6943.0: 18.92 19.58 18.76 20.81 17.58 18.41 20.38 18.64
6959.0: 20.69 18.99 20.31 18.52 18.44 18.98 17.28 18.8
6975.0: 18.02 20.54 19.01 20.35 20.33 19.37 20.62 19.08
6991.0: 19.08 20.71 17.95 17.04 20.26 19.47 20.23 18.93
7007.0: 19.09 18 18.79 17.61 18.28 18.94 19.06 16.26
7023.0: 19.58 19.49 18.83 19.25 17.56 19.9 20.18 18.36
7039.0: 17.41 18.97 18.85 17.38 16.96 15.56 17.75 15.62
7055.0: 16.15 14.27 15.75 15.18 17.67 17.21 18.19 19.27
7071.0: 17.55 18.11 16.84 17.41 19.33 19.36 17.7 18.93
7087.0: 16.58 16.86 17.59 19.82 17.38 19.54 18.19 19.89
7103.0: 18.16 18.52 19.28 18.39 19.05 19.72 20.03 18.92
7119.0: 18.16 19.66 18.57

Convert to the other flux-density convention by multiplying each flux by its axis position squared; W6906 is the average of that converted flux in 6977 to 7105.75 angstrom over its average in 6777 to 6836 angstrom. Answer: 1.07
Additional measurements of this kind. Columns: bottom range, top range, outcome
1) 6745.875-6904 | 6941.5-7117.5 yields 1.06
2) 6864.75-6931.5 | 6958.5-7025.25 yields 1.04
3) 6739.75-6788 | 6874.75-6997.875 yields 1.10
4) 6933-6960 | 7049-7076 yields 0.91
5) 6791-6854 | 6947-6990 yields 1.10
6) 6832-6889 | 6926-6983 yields 1.05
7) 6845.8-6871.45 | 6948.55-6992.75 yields 1.06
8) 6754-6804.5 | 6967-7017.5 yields 1.09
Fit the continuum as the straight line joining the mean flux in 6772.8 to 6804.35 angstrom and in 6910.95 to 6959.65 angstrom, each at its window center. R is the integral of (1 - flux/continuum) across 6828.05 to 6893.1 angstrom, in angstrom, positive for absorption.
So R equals 0.9 angstrom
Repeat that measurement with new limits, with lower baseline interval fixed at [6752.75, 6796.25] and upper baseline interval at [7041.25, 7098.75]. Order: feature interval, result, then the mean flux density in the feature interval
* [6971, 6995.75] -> -2.3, 19.4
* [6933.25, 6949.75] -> -1.0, 19.1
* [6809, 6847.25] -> 1.0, 17.9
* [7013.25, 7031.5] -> -0.9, 18.6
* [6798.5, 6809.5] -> 0.0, 18.4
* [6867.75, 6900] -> -1.3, 18.9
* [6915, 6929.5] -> -0.3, 18.4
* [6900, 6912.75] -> -0.8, 19.3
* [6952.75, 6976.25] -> -1.5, 19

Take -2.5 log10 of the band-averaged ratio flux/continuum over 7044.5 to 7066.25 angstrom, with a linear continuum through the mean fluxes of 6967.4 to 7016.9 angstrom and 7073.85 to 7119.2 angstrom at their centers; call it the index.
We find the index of 0.150 mag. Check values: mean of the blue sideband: 19.1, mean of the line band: 16.3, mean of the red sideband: 18.5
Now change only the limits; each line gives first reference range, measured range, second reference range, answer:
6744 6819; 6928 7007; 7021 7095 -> -0.07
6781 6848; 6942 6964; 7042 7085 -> -0.10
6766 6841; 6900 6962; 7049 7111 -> -0.05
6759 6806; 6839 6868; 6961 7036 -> 0.01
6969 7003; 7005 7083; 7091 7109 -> 0.06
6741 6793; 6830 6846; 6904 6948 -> 0.08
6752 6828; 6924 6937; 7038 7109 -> -0.03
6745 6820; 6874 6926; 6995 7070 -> -0.04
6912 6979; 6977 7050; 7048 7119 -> -0.03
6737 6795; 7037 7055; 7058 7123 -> 0.06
